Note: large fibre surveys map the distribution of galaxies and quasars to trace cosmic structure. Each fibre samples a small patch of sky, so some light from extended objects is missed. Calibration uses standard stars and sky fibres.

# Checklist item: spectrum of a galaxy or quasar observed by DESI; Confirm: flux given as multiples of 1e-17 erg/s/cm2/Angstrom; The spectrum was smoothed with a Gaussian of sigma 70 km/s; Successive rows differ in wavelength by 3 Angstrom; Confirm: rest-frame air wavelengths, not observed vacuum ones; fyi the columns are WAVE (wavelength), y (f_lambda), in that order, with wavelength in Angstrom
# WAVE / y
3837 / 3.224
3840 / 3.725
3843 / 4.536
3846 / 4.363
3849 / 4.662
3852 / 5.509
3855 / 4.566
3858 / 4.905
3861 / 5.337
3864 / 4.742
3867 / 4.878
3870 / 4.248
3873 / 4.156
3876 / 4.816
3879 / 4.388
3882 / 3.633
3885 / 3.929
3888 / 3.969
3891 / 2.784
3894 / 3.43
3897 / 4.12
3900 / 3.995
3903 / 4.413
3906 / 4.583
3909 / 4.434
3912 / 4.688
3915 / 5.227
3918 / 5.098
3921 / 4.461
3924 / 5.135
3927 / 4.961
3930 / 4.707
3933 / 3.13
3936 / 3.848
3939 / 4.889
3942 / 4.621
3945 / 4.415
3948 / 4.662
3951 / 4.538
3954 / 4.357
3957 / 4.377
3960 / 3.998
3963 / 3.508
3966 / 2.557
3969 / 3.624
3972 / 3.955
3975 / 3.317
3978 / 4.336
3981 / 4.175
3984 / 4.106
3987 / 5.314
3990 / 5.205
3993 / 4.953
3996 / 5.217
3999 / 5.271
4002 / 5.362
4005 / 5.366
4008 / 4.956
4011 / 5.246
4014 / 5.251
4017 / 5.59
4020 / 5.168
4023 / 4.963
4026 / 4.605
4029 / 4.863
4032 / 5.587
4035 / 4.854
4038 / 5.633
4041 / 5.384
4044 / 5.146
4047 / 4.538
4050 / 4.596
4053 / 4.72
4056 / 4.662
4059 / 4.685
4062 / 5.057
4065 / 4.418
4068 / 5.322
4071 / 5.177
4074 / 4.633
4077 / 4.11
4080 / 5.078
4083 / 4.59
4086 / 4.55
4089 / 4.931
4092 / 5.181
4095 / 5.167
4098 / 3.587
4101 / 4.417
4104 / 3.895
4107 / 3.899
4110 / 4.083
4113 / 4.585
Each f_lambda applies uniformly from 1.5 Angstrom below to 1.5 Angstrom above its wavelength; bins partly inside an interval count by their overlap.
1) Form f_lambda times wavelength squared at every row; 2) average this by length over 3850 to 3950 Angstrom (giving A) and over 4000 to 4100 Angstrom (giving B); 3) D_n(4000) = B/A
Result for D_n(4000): 1.2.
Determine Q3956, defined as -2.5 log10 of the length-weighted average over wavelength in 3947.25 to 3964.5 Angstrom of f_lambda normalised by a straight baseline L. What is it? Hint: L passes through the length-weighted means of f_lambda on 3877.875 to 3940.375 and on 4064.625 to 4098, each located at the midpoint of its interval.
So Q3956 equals 0.05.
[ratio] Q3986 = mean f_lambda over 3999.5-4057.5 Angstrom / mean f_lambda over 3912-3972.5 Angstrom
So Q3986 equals 1.18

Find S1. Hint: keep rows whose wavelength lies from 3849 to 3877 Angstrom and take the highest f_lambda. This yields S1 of 5.509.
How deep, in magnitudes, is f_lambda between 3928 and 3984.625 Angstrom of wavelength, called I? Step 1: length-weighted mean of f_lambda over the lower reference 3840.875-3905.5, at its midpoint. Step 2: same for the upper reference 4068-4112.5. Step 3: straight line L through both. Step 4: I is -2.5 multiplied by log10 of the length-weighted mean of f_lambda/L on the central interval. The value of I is 0.092 mag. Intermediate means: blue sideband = 4.35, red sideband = 4.55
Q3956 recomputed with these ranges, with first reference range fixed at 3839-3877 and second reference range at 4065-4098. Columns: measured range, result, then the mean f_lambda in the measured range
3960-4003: 0.10 mag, 4.33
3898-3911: 0.08 mag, 4.36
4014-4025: -0.10 mag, 5.21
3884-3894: 0.31 mag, 3.52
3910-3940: 0.02 mag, 4.61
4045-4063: 0.02 mag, 4.71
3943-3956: 0.05 mag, 4.49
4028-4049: -0.08 mag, 5.14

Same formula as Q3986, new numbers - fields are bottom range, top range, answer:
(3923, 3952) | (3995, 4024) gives 1.17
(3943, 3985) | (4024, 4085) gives 1.22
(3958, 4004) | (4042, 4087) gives 1.10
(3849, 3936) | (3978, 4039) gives 1.14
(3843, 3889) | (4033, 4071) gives 1.09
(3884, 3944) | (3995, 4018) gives 1.22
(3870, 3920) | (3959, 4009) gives 1.05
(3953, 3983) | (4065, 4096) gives 1.27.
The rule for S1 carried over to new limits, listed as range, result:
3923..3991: 5.314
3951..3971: 4.538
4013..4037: 5.59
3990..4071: 5.633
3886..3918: 5.227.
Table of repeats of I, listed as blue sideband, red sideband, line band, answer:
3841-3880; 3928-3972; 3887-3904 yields 0.184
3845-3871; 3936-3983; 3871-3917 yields 0.092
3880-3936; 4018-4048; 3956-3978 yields 0.262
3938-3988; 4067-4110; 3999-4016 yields -0.217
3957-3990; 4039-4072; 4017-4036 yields -0.112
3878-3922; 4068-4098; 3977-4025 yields -0.115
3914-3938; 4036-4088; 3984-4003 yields -0.094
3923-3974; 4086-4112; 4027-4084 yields -0.131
